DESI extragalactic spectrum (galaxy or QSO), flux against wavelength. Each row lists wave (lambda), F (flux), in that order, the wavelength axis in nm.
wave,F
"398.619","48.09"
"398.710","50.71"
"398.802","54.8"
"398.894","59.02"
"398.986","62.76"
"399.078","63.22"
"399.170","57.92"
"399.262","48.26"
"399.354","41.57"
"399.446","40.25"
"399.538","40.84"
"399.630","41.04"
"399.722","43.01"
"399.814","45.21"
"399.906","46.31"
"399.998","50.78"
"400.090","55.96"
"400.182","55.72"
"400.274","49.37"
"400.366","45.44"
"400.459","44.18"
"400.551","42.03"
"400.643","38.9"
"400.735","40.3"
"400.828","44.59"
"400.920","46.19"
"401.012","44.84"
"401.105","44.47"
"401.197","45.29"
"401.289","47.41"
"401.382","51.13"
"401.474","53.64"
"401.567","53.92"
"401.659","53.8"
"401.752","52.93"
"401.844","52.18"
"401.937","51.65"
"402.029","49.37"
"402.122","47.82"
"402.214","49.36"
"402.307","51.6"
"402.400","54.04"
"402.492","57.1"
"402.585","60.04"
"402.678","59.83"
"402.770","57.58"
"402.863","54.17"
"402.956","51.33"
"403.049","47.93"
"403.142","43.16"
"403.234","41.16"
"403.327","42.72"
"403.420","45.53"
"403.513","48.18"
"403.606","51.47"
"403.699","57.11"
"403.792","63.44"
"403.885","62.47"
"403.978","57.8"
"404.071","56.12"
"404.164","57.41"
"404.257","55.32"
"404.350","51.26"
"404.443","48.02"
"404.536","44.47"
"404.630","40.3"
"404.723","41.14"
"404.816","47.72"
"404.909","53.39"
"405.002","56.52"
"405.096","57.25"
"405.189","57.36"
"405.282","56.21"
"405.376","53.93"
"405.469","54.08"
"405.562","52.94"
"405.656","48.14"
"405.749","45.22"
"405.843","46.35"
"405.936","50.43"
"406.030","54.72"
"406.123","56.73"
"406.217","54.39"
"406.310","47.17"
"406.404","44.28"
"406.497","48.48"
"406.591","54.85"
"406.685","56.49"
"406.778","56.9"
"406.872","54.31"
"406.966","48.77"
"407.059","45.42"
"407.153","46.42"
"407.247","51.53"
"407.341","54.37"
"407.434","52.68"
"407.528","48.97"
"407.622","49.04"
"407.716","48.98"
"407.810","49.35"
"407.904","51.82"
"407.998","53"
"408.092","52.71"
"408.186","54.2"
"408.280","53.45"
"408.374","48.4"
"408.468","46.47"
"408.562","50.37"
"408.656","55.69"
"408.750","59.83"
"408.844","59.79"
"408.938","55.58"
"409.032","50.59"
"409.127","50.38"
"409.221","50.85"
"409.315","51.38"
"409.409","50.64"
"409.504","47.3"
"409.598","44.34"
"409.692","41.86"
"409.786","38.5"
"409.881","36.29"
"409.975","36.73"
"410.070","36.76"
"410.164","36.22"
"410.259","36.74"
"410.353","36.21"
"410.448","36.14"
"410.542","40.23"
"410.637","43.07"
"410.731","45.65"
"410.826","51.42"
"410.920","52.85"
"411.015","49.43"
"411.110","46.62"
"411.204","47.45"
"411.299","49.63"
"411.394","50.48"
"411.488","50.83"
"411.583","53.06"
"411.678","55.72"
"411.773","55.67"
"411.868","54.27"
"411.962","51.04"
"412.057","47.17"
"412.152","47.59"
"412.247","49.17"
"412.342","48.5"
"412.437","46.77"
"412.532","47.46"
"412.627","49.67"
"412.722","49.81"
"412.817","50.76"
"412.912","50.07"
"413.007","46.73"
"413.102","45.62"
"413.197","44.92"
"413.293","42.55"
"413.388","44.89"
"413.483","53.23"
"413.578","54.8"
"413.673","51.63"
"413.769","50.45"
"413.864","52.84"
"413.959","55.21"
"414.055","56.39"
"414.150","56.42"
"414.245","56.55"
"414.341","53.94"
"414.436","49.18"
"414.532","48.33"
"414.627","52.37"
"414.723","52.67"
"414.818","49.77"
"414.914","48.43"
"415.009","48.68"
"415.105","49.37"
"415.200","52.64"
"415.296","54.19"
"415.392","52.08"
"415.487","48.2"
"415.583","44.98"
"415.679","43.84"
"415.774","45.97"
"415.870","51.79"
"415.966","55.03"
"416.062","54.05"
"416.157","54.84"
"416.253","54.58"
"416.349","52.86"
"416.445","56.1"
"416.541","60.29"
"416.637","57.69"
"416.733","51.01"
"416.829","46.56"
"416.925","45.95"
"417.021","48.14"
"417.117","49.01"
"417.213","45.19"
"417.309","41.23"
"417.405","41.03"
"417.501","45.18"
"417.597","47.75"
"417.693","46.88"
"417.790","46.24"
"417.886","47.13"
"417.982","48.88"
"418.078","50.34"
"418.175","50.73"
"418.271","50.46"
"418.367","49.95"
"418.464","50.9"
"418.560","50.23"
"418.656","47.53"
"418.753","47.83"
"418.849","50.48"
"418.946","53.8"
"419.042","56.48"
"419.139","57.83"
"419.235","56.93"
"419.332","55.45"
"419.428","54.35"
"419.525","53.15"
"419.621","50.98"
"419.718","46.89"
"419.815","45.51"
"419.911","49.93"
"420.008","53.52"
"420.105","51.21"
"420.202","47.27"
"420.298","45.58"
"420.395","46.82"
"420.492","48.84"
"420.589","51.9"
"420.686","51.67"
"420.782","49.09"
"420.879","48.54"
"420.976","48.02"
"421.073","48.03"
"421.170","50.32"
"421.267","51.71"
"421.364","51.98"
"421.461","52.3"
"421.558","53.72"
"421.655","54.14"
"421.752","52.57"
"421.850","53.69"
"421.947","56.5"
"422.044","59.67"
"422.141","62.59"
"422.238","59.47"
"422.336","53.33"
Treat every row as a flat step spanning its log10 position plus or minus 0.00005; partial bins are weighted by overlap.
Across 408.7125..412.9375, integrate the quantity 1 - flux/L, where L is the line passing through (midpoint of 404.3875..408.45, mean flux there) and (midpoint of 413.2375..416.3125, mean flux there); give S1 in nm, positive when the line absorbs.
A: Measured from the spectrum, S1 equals 0.294 nm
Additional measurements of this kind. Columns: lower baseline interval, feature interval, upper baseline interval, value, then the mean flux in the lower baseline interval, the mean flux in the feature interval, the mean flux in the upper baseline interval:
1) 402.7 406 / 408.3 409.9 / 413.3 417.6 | 0.048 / 51.4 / 49.6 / 50.7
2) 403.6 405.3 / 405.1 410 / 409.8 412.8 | -0.042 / 53.4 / 50.7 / 46.4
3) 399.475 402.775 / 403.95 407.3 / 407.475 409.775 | -0.088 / 49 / 51.4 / 50.9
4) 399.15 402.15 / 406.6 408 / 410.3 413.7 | -0.096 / 47.4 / 51.2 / 48.3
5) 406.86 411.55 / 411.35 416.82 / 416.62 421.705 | -0.247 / 48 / 51.1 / 49.8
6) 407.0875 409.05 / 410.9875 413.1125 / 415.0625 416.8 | 0.094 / 52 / 49.8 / 52.1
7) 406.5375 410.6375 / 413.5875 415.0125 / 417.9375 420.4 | -0.075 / 48.3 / 52.4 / 51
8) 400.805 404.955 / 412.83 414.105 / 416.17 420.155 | 0.015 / 50.9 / 50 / 50.4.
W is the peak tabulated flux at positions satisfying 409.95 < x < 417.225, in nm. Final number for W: 60.29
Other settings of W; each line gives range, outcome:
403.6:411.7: 63.44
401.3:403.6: 60.04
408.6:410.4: 59.83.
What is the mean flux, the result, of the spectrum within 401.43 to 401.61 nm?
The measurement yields 53.6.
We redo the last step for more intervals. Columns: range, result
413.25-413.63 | 49.1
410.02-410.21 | 36.5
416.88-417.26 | 47.1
